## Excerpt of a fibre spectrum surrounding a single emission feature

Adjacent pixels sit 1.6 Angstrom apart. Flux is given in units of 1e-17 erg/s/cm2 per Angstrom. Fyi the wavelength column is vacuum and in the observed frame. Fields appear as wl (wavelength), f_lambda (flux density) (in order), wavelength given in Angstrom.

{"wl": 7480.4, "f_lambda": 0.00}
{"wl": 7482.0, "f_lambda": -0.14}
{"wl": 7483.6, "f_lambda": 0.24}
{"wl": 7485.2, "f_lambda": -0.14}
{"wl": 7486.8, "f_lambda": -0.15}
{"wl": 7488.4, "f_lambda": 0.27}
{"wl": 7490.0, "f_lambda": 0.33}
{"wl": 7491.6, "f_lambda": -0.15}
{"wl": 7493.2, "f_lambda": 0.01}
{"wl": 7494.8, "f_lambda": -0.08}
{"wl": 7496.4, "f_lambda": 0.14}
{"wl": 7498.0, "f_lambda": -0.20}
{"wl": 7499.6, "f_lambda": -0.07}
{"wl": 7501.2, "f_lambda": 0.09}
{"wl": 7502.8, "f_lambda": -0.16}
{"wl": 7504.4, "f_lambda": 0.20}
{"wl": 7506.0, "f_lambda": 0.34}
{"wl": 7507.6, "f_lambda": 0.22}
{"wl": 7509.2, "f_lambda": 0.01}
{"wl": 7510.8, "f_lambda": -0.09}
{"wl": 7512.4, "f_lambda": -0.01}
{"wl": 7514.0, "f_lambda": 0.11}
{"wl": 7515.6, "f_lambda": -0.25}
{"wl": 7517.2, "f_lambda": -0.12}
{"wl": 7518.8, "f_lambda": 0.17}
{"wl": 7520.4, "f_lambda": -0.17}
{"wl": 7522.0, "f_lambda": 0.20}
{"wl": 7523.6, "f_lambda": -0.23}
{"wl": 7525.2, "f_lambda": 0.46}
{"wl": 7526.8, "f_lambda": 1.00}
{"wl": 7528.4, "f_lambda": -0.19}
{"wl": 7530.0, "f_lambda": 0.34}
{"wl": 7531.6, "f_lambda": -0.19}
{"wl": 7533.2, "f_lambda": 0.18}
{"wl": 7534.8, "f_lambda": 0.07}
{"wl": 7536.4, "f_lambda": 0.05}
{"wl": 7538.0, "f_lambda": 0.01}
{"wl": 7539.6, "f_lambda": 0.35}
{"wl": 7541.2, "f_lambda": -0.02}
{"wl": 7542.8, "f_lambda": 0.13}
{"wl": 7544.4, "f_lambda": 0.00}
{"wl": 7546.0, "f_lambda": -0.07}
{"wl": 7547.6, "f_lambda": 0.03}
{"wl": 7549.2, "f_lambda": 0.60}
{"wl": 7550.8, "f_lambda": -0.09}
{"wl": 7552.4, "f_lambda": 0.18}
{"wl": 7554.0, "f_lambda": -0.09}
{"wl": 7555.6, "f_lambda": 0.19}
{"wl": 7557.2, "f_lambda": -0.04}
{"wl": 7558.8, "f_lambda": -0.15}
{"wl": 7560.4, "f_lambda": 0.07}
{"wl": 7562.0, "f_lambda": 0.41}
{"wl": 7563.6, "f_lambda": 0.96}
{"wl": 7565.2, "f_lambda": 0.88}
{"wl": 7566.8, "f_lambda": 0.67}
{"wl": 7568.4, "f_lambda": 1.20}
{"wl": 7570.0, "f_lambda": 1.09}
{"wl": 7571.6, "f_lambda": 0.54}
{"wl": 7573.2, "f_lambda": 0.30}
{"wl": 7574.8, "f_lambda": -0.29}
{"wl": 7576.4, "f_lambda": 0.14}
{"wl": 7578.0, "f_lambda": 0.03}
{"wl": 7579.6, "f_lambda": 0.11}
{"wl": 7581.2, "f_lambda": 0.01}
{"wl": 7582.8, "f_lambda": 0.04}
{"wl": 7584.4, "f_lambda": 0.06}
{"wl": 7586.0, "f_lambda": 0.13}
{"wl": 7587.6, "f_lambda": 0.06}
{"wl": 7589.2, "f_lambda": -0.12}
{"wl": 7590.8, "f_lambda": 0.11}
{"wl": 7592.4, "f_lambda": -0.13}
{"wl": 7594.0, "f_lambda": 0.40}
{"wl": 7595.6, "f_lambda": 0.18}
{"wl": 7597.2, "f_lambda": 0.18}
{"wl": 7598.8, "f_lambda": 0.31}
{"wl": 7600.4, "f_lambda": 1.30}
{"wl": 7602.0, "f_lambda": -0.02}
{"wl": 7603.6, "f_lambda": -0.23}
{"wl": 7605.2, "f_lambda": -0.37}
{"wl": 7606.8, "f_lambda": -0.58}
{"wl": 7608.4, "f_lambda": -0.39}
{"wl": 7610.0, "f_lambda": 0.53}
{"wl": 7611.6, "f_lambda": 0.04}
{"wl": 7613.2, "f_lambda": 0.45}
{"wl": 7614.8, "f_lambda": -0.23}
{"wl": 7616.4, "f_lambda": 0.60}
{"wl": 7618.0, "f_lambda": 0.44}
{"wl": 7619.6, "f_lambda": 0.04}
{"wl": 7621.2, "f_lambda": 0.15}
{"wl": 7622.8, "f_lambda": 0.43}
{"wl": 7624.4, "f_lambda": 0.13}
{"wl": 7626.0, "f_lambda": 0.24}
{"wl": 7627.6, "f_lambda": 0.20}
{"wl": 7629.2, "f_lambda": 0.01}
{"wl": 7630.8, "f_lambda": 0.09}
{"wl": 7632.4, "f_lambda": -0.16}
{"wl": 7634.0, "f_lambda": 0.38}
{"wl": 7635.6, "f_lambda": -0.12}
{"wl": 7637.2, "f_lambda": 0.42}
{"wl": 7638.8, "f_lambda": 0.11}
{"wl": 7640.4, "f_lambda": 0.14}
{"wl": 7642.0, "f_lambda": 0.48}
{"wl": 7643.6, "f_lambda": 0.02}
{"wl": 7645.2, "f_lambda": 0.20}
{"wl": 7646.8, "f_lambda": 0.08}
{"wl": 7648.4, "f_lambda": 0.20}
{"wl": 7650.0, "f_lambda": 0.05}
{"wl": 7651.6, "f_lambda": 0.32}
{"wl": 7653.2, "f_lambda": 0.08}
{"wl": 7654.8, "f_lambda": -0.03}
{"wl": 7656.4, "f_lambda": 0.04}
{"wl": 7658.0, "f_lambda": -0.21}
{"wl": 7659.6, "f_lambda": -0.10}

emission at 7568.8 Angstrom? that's [O II]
